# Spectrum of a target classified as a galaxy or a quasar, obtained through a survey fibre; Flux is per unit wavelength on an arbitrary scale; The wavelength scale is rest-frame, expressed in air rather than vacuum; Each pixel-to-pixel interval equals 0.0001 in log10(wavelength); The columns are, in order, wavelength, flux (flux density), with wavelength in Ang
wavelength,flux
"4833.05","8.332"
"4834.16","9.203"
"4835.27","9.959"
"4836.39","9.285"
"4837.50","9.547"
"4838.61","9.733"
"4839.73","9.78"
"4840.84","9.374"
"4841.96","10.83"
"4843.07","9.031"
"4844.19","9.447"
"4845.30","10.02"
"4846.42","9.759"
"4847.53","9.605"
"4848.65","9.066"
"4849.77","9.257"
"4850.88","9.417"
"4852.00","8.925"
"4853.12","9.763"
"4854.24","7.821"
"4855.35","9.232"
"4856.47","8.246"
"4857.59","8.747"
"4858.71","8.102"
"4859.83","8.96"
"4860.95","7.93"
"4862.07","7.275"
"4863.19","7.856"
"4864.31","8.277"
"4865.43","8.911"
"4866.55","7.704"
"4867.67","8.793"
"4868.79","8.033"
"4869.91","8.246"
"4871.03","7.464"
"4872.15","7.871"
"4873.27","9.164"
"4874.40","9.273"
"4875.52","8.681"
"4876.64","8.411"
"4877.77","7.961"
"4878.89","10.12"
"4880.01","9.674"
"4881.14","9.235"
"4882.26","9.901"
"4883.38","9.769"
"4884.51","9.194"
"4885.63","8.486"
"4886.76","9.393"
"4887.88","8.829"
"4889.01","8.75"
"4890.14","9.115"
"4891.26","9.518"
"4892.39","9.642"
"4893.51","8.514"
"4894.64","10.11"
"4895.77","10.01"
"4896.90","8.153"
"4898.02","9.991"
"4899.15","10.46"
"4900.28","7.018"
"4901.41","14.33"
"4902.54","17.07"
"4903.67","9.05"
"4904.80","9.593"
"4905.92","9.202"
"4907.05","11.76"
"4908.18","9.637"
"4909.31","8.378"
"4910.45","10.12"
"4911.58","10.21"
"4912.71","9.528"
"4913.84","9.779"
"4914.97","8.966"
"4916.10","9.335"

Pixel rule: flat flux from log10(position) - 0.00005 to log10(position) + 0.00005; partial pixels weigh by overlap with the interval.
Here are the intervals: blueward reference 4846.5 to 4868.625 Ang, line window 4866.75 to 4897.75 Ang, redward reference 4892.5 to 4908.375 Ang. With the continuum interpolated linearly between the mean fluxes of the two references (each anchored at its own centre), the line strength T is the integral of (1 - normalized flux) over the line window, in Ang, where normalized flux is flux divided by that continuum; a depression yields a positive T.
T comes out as 2.1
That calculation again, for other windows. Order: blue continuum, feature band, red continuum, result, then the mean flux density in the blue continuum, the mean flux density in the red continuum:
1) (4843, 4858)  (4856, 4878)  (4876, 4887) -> 2.1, 9.17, 9.2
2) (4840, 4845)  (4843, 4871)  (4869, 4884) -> 2.0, 9.7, 8.89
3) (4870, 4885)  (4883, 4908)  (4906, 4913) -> -1.1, 8.95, 9.89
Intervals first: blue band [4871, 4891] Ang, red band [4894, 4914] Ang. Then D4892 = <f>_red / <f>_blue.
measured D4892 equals 1.14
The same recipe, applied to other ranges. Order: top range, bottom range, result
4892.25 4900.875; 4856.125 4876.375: 1.11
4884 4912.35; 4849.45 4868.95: 1.16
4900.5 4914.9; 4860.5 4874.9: 1.29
